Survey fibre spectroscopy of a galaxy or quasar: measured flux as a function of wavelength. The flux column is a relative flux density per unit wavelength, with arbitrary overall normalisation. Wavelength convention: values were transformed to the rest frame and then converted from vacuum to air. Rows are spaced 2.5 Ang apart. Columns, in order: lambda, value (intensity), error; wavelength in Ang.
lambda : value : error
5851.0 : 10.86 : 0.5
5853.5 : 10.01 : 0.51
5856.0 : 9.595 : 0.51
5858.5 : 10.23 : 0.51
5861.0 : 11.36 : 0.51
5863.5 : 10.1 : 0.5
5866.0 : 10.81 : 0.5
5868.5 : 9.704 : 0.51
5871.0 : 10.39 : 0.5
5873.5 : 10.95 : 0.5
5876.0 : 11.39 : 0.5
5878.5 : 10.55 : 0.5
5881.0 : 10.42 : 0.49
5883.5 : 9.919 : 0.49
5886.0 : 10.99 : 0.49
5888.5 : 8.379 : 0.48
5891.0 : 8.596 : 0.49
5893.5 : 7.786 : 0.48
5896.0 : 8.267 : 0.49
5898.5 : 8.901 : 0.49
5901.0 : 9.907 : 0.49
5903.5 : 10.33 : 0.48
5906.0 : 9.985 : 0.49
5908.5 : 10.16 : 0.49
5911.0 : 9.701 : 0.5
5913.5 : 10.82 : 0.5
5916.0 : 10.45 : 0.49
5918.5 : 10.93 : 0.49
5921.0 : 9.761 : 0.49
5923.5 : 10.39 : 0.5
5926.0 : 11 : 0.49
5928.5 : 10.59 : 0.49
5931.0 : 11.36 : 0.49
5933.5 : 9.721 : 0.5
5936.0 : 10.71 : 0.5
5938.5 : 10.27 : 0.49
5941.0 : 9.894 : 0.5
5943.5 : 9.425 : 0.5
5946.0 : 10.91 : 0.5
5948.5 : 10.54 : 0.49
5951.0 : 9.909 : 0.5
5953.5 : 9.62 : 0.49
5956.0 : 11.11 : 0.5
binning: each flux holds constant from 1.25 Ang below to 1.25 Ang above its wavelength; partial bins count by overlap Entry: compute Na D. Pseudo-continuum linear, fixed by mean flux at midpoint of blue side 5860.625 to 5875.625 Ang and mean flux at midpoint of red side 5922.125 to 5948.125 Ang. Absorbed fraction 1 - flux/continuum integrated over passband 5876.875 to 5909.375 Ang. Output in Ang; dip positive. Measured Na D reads 2.9 Ang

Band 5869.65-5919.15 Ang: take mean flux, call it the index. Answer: 9.93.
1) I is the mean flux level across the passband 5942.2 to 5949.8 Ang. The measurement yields 10.3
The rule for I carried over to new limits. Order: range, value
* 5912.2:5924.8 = 10.5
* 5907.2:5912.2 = 9.93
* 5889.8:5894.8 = 8.19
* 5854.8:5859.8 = 9.93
